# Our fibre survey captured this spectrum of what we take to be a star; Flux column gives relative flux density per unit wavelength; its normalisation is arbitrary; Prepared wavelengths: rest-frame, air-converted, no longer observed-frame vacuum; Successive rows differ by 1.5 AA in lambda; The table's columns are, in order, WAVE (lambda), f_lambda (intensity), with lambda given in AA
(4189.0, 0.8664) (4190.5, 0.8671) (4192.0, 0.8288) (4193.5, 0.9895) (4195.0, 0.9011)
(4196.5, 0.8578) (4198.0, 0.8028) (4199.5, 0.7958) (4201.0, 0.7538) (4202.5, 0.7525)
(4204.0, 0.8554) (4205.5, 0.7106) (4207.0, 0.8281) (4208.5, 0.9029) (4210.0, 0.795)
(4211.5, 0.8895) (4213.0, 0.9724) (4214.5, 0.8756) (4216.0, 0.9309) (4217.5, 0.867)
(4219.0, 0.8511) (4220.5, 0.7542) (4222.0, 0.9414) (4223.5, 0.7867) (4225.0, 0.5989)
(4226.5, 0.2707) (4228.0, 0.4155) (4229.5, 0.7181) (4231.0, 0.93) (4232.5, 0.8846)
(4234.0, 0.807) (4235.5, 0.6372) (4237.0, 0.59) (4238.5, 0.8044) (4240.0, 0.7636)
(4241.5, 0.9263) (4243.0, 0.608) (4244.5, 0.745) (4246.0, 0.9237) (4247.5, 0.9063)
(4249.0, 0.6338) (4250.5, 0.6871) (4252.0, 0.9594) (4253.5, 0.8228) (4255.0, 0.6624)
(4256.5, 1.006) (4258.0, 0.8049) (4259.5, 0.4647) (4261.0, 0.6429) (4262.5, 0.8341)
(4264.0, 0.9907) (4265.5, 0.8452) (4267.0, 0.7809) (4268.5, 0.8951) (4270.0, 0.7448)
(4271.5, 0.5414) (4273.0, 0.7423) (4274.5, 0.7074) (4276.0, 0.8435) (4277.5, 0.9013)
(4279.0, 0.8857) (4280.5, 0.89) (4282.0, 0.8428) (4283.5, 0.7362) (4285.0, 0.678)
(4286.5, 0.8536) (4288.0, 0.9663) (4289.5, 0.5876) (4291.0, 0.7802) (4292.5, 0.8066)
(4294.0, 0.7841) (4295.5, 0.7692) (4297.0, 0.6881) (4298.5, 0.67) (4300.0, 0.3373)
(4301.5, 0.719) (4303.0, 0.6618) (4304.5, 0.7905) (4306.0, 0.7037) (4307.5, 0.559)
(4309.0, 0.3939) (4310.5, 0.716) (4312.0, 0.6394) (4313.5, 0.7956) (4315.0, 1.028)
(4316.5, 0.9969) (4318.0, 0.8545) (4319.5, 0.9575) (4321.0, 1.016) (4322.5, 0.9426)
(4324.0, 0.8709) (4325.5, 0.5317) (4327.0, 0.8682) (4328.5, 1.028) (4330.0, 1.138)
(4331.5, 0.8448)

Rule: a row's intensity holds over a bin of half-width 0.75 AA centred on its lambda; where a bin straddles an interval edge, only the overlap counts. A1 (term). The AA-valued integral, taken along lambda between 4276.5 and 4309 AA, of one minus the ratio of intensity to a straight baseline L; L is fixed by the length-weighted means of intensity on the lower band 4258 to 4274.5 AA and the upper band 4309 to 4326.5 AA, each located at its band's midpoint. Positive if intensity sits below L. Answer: 2.2 AA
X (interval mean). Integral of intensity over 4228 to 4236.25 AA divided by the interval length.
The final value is 0.761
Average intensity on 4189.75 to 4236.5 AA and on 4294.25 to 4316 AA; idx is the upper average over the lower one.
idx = 0.86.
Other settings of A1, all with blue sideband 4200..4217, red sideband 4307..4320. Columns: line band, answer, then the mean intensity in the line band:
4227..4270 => 2.30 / 0.771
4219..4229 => 2.23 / 0.647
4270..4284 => 0.17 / 0.786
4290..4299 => 0.43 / 0.747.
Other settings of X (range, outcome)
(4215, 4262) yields 0.754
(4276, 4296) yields 0.808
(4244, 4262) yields 0.773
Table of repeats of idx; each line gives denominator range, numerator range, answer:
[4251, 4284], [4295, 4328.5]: 0.95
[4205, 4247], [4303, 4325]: 1.03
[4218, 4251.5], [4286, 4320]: 1.00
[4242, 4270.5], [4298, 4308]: 0.81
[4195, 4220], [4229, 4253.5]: 0.93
